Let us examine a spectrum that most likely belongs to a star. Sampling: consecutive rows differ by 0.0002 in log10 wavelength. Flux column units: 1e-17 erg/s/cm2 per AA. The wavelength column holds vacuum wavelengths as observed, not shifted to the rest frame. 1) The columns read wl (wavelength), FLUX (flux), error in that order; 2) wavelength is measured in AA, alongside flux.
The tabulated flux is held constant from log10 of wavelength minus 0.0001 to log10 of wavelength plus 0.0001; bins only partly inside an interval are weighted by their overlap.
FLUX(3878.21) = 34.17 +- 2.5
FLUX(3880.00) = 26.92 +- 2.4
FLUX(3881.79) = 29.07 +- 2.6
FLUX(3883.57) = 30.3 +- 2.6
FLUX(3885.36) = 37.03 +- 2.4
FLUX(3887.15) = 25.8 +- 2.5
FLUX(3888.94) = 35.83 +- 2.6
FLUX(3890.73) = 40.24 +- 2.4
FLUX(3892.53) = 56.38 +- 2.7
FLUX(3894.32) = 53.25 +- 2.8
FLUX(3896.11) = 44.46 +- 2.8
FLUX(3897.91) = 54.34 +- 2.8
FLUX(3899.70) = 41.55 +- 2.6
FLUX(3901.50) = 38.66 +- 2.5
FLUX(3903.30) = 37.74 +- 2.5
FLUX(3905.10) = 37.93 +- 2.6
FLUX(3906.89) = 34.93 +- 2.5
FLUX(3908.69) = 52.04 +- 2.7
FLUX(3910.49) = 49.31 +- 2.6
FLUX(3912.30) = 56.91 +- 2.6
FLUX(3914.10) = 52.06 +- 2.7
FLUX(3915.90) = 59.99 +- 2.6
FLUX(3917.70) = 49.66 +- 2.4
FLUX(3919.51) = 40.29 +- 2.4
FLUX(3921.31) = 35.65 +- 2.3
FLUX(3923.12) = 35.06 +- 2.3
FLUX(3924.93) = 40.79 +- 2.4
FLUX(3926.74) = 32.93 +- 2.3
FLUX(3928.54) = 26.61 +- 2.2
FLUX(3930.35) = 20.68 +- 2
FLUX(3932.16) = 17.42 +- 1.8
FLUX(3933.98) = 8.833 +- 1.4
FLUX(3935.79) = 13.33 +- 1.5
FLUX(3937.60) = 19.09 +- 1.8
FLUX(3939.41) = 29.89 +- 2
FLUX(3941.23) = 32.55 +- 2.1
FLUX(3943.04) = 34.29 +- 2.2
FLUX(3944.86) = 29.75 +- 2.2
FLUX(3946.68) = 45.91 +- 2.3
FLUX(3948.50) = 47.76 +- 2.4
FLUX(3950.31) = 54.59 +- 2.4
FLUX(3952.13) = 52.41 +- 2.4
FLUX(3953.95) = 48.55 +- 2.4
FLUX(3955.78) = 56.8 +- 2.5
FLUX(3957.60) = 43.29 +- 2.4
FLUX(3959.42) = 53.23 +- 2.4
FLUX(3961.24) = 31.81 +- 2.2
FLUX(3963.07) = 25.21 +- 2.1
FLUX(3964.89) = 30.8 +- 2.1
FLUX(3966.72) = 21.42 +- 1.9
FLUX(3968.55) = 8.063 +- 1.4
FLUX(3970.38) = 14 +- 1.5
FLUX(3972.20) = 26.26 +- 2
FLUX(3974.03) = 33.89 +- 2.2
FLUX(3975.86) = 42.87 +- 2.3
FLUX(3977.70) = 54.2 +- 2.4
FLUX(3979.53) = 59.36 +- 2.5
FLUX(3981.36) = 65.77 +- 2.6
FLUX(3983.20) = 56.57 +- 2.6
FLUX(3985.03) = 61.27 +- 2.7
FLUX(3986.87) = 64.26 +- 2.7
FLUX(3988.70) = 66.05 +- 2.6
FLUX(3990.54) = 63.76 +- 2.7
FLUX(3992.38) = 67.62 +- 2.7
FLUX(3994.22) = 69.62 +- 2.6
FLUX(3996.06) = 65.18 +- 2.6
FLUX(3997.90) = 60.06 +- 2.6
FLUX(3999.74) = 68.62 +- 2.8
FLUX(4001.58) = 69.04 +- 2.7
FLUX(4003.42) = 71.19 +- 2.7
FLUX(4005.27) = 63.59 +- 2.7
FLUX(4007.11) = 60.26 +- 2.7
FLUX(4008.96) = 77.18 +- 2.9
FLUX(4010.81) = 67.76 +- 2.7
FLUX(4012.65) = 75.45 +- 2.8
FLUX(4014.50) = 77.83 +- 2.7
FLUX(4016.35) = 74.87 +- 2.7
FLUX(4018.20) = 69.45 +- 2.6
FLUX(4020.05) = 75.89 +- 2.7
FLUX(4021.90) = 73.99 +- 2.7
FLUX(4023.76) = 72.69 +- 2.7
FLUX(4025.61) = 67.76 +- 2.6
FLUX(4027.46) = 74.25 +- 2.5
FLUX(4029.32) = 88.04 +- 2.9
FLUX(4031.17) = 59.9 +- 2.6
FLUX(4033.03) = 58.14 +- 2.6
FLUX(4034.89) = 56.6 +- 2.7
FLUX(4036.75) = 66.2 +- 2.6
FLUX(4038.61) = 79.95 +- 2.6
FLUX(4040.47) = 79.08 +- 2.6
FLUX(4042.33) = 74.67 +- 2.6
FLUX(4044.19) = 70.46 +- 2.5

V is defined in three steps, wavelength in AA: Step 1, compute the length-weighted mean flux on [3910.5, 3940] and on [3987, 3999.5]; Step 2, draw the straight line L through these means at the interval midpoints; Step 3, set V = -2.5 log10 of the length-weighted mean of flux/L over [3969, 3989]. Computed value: 0.24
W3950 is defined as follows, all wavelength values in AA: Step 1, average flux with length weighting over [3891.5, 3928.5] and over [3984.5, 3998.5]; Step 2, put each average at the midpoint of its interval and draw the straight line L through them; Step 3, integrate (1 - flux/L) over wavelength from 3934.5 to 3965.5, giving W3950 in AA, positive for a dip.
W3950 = 9.6 AA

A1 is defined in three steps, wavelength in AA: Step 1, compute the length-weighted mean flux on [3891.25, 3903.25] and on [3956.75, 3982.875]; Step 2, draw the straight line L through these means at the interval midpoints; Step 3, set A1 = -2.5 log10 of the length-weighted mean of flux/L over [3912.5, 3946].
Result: 0.29 mag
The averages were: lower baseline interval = 47.1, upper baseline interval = 36.9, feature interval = 32.8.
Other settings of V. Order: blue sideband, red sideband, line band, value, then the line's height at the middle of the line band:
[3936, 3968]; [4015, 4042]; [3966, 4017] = -0.02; 55.1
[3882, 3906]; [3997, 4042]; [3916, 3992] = 0.37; 54.9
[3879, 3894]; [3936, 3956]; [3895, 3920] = -0.24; 37.2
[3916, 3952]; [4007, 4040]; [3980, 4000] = -0.13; 57.1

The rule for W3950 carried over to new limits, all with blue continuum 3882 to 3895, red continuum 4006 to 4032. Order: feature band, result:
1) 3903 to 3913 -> -0.2 AA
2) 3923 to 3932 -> 3.5 AA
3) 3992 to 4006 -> 0.1 AA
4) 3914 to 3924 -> 0.4 AA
